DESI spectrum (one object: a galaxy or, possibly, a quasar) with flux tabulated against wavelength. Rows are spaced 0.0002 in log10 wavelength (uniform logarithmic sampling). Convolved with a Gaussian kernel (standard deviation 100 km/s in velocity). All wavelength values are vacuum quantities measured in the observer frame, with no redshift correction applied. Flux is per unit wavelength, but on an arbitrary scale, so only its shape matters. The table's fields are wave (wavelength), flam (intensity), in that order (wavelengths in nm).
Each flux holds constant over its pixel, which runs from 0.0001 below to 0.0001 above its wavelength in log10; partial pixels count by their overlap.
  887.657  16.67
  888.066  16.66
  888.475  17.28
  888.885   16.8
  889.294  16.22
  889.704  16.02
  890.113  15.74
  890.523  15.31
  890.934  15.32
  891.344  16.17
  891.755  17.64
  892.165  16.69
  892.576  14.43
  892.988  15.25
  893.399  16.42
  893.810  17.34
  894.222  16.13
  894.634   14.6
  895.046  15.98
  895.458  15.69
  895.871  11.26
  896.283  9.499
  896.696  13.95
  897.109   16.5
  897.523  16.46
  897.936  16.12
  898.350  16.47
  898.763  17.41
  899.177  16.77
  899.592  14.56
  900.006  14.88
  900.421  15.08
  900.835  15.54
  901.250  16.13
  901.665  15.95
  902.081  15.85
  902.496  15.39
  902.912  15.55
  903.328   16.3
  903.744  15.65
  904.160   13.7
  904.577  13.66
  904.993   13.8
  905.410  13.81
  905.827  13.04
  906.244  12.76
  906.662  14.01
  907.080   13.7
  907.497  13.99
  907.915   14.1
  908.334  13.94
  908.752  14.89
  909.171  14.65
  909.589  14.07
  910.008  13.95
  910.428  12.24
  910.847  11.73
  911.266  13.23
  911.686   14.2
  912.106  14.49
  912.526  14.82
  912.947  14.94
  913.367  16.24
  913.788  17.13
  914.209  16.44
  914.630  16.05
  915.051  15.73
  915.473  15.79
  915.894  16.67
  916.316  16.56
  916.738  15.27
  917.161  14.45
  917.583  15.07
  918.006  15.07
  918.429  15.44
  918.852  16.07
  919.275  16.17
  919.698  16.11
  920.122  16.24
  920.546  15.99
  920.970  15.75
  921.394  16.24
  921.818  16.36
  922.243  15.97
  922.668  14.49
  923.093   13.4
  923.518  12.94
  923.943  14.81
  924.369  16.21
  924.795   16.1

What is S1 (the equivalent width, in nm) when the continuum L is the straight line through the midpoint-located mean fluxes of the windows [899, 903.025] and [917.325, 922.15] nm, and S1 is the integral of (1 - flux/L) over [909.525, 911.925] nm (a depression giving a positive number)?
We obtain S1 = 0.38 nm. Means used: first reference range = 15.6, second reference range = 15.9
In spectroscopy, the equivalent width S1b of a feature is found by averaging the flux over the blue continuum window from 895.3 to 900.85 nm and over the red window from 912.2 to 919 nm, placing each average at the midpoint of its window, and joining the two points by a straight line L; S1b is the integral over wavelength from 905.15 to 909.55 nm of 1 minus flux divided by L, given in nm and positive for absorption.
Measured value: 0.42 nm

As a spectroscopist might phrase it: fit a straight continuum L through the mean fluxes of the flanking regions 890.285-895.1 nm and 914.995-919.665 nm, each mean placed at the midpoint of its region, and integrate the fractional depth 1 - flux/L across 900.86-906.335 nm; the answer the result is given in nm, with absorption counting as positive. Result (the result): 0.35 nm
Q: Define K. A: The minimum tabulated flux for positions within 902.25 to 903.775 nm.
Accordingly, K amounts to 15.39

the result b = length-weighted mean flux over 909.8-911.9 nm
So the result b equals 13.1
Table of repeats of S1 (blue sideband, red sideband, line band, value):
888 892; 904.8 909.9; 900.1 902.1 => -0.12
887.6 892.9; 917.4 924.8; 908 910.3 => 0.22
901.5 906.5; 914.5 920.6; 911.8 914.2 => -0.03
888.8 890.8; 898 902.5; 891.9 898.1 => 0.31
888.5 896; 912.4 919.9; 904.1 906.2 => 0.30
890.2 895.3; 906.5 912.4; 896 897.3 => 0.19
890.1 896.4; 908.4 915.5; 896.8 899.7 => -0.23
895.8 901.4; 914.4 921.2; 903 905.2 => 0.09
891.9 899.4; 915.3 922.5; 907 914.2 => 0.62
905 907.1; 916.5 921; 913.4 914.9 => -0.17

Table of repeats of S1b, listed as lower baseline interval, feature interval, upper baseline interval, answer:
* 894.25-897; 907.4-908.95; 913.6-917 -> 0.107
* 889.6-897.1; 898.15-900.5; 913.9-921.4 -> -0.082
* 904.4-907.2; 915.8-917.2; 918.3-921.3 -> -0.037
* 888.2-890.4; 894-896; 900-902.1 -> 0.140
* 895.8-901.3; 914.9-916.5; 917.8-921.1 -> -0.048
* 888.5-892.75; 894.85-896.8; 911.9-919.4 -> 0.340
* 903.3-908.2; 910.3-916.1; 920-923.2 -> -0.107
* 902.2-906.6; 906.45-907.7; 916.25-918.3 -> 0.056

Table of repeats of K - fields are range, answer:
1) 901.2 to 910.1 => 12.76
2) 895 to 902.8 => 9.499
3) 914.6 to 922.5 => 14.45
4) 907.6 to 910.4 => 13.94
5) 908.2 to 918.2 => 11.73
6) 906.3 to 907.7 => 13.7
